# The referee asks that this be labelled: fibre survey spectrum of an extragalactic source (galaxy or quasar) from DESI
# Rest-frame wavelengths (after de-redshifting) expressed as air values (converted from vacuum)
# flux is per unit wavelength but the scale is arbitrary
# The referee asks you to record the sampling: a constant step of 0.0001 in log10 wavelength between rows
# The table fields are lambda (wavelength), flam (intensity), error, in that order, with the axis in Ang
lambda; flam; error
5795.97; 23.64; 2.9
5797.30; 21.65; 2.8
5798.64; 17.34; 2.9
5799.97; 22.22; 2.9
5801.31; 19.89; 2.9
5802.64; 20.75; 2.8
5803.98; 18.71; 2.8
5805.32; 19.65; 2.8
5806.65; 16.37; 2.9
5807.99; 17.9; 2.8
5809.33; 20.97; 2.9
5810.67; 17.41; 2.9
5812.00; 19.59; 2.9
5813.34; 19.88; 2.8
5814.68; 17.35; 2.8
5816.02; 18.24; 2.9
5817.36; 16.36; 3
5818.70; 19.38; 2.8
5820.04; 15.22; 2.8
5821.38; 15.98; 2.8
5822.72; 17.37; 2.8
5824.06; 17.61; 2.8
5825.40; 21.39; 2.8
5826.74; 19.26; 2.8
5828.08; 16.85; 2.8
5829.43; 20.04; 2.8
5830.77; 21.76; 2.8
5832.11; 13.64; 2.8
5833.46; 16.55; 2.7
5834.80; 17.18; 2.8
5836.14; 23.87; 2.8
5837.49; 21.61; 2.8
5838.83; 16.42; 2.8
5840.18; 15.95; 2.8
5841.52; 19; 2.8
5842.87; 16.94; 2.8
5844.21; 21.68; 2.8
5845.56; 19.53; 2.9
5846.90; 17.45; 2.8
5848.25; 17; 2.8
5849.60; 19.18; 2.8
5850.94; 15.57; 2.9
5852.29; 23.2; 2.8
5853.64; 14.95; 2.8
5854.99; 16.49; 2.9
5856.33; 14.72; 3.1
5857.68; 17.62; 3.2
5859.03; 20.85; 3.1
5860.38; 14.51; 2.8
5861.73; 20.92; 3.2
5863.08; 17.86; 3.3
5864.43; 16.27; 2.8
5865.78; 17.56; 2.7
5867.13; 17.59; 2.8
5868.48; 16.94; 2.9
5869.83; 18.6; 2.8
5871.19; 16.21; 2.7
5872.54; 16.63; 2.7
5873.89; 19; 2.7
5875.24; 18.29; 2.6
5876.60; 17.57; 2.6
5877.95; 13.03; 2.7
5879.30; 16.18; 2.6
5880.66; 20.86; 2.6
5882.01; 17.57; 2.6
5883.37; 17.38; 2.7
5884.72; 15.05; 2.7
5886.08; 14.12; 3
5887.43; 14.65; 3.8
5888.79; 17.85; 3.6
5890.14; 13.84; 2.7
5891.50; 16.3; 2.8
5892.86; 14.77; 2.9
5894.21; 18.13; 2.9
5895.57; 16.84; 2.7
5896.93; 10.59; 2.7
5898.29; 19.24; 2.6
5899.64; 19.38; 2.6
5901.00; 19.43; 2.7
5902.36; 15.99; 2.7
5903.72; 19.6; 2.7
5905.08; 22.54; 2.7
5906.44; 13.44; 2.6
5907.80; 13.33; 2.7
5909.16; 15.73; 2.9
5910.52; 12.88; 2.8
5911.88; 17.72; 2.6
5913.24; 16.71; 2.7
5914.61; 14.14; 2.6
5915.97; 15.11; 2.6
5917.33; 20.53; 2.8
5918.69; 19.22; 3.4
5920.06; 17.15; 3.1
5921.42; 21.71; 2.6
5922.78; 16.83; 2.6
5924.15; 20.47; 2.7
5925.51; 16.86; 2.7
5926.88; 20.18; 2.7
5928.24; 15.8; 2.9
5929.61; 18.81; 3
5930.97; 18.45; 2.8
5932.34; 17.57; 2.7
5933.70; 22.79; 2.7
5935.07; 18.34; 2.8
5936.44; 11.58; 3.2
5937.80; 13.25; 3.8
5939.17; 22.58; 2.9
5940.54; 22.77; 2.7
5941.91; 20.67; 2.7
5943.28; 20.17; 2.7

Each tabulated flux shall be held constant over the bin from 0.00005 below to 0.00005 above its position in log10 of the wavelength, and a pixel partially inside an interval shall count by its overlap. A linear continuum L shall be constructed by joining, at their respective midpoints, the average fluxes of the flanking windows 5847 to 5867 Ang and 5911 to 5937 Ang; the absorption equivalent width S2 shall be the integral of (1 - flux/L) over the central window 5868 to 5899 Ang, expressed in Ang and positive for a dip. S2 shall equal 2.1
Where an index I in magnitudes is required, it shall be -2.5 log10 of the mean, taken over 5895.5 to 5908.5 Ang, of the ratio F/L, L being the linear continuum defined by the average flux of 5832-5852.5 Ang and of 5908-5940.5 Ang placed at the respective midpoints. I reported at 0.05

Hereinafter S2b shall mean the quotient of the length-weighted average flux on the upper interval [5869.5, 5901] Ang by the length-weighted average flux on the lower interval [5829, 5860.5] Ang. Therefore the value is 0.9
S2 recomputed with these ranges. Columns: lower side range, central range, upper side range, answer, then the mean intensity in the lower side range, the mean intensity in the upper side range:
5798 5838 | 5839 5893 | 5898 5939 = 2.6 Ang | 18.7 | 17.5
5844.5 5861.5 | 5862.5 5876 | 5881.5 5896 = -0.4 Ang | 17.8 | 16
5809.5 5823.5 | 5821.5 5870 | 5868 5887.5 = -2.2 Ang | 17.8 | 16.9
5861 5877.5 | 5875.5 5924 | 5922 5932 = 3.2 Ang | 17.7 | 18.2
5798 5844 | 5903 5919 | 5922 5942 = 1.5 Ang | 18.5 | 18.4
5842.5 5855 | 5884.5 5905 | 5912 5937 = 1.7 Ang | 18.3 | 17.9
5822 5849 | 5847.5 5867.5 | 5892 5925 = 0.6 Ang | 18.5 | 17.1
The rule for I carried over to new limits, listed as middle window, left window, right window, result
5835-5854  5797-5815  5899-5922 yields -0.01 mag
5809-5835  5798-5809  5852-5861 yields 0.02 mag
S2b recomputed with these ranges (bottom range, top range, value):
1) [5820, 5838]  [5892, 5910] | 0.91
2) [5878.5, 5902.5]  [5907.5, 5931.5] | 1.05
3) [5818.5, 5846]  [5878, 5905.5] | 0.92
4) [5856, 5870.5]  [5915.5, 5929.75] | 1.05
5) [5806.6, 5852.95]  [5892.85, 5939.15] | 0.94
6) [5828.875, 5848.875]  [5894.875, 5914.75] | 0.89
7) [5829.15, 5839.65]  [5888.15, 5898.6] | 0.84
